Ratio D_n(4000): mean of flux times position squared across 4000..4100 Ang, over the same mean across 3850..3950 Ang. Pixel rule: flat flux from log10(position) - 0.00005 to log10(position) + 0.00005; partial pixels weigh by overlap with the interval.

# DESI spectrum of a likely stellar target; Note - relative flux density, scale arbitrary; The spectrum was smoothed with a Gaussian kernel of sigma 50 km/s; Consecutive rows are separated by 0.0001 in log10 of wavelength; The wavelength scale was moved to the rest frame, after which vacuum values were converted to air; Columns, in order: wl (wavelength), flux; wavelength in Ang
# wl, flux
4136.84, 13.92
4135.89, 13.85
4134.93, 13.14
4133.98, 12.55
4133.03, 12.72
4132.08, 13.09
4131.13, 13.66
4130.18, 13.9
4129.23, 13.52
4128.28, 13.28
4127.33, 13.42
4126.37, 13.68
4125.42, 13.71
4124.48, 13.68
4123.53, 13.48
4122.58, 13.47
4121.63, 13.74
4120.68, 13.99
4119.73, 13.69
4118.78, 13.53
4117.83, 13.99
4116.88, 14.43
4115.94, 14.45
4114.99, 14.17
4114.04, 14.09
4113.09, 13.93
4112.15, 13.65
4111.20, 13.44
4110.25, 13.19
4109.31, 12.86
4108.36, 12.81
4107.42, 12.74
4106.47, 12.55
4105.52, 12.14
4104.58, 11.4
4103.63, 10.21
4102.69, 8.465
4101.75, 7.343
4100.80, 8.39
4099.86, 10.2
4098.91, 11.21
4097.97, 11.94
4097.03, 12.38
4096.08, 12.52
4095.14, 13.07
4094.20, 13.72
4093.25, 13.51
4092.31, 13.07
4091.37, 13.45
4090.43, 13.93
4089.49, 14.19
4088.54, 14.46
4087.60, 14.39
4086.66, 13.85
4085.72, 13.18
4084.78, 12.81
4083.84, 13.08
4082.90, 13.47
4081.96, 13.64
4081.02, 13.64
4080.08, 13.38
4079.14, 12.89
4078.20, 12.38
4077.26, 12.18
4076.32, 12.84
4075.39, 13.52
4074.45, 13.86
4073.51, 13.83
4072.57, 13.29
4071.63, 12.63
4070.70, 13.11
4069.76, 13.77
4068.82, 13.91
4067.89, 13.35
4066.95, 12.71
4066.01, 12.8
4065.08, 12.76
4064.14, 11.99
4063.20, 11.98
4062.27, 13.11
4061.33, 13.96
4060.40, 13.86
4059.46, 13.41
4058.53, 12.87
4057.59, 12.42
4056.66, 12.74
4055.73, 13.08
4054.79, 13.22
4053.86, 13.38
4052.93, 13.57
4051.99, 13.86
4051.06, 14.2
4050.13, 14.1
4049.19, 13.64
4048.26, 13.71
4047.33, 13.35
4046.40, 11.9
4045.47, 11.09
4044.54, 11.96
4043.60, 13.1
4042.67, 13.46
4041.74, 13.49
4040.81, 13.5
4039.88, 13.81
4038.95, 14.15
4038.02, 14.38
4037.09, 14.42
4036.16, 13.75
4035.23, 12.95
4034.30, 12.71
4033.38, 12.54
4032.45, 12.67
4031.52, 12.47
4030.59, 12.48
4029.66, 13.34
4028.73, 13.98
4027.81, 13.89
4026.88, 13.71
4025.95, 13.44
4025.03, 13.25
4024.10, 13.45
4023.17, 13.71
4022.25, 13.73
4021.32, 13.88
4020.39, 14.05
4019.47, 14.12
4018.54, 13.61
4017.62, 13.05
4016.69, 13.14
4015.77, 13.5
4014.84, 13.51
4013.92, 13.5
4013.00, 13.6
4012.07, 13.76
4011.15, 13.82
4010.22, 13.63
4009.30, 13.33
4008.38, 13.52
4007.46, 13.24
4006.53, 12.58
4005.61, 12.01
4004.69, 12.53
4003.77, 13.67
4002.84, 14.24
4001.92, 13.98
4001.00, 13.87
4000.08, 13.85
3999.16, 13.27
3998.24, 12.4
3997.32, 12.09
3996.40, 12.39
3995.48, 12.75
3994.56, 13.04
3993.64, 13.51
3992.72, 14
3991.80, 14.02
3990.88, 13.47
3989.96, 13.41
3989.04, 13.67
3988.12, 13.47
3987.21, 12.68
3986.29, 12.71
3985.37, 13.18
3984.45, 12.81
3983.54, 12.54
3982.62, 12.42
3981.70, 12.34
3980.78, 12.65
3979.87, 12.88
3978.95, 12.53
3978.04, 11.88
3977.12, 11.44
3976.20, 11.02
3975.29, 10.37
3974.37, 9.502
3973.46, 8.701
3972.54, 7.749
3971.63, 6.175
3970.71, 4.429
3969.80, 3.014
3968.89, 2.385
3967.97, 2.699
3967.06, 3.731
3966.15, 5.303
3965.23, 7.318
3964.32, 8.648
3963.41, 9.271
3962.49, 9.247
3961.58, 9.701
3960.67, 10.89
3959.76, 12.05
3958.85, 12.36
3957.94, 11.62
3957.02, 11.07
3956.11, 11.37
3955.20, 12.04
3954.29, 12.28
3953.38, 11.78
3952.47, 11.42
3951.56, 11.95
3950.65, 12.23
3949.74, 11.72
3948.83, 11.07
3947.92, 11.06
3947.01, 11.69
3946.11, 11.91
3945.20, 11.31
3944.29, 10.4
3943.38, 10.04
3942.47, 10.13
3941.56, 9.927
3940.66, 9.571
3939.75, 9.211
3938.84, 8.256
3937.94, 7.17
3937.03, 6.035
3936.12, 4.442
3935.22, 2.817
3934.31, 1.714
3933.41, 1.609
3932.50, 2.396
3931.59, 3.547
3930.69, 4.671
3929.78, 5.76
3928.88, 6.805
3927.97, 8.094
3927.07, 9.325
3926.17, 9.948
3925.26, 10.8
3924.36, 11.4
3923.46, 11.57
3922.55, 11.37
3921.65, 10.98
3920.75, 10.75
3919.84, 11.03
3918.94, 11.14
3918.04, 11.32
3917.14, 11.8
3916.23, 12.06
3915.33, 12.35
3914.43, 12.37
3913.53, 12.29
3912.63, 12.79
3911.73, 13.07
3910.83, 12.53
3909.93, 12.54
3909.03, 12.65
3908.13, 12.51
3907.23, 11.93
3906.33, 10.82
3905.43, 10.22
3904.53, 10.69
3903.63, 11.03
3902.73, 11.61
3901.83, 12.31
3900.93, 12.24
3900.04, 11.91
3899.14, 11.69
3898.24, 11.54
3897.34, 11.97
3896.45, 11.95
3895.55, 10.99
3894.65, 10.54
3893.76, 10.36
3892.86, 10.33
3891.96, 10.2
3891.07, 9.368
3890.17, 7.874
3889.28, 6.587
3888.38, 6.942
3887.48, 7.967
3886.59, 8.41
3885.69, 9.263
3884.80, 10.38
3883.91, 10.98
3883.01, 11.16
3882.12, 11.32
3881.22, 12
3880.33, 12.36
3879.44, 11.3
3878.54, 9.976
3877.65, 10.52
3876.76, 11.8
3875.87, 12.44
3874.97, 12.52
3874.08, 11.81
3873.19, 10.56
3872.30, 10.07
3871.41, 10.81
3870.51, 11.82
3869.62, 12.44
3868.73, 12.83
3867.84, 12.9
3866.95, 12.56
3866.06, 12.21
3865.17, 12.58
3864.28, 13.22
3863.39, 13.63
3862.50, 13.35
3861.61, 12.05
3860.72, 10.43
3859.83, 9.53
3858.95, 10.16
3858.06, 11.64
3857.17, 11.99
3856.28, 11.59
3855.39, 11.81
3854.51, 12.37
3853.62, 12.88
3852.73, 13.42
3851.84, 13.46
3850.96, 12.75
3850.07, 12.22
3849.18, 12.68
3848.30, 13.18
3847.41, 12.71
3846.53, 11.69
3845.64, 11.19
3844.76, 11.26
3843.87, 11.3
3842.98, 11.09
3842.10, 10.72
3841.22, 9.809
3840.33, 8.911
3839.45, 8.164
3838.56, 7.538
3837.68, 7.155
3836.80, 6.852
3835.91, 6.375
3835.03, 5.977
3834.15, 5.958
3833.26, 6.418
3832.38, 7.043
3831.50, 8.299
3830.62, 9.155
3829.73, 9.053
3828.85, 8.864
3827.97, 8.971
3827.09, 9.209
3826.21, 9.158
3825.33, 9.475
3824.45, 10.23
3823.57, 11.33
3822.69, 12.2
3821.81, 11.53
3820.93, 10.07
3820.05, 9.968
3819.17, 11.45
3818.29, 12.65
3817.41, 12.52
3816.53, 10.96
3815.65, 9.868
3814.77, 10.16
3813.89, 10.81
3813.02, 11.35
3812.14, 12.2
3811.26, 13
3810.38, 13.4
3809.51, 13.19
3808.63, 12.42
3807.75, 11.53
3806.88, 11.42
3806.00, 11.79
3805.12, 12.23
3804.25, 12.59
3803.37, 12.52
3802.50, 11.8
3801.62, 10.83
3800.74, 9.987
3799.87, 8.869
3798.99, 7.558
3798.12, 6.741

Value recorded 1.36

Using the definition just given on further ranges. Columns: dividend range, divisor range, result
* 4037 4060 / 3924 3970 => 1.63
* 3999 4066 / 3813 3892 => 1.38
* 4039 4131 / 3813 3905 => 1.37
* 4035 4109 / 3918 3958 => 1.49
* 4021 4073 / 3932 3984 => 1.51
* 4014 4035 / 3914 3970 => 1.53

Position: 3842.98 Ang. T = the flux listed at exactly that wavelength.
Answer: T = 11.09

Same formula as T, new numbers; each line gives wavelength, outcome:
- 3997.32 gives 12.09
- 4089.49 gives 14.19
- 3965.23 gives 7.318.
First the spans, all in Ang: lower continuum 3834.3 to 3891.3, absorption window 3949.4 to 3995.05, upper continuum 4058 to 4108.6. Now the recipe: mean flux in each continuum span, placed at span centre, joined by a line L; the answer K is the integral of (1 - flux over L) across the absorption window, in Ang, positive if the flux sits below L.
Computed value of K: 4.5 Ang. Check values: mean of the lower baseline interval 10.9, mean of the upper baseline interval 12.7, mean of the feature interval 10.6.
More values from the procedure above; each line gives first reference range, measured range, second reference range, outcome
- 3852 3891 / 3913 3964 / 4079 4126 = 8.90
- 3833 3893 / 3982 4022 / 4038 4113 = -3.78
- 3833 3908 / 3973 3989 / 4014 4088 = 0.47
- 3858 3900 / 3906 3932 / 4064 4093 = 1.86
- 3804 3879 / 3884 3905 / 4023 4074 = 2.30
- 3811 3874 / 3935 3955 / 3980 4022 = 3.95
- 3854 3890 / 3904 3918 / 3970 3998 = -0.79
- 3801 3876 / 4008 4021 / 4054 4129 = -1.27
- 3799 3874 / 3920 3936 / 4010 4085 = 6.23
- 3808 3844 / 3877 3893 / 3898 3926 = 1.83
